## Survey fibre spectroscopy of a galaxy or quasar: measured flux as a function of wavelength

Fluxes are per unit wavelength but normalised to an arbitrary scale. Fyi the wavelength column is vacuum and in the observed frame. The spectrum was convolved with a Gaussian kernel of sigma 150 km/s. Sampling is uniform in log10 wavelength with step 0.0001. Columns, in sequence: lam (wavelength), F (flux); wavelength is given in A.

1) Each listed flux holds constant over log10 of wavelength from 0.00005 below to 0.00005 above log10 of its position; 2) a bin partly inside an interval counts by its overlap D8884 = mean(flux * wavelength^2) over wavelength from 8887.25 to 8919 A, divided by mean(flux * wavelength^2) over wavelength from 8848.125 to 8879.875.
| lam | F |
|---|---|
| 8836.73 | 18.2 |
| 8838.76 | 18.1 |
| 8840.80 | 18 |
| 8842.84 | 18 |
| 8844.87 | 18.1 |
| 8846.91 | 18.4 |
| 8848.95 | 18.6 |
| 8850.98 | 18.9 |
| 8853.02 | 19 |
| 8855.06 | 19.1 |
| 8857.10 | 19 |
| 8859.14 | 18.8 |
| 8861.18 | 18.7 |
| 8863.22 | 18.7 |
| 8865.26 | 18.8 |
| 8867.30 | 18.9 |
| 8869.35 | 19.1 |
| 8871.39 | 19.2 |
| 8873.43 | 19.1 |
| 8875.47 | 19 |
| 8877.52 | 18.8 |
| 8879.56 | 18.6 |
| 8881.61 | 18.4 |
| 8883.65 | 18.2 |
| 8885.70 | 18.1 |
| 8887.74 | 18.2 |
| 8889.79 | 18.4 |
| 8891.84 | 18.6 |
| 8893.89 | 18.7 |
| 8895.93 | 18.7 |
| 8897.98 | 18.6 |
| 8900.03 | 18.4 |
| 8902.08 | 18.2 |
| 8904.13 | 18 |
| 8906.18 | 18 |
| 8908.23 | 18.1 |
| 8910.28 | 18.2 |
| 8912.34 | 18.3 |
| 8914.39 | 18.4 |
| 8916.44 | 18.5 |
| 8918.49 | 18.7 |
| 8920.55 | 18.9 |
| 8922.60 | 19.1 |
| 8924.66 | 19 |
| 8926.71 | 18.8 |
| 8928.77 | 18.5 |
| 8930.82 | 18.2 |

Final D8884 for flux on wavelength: 0.98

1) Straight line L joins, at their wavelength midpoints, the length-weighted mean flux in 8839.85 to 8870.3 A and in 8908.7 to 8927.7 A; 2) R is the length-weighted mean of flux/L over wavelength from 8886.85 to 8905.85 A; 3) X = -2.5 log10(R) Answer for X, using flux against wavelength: 0.01 mag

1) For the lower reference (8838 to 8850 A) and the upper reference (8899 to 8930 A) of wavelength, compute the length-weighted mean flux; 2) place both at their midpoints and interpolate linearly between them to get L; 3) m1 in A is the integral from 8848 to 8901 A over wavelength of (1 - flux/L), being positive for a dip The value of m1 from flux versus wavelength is -1.1 A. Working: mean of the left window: 18.2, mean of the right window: 18.5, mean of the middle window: 18.7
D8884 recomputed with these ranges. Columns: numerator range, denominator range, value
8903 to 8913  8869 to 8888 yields 0.98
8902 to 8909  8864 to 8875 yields 0.96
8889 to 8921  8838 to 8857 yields 1.01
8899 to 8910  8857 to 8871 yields 0.97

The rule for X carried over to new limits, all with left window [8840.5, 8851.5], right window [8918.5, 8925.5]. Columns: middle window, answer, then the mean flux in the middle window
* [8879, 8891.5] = 0.02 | 18.3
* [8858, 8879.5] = -0.02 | 18.9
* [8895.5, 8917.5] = 0.03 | 18.3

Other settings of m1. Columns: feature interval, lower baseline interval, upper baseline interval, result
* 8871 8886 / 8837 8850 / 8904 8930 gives -0.27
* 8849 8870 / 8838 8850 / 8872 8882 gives -0.44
